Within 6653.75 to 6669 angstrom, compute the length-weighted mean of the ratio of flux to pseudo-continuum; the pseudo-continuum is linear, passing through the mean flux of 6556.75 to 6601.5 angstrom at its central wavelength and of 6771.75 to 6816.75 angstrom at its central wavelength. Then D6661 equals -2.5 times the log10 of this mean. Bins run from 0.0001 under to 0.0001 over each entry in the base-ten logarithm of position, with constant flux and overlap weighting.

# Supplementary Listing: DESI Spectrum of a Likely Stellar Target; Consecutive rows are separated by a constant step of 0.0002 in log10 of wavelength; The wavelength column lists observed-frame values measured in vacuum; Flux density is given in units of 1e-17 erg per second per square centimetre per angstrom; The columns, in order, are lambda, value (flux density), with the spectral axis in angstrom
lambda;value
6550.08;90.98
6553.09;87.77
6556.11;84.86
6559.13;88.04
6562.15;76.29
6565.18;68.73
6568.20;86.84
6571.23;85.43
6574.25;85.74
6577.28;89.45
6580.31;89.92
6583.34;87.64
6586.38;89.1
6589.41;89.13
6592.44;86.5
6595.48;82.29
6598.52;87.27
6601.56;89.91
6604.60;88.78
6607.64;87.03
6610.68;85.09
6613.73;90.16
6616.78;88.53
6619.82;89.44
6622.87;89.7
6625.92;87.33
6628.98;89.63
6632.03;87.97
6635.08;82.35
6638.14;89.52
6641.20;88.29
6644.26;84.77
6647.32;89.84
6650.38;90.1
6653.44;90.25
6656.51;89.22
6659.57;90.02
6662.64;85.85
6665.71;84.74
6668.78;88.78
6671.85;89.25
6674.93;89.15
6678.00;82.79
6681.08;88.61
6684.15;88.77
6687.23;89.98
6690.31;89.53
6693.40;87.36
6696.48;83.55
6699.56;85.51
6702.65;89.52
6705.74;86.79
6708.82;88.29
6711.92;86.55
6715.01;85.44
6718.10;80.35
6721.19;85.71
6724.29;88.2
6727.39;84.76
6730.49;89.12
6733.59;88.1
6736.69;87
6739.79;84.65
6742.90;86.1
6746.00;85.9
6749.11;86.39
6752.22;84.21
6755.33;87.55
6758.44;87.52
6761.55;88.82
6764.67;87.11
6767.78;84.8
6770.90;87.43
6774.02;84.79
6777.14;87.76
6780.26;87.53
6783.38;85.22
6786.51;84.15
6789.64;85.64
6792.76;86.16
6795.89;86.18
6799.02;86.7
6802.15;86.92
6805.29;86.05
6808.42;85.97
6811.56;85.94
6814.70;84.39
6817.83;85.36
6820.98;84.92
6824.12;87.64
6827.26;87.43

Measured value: -0.03 mag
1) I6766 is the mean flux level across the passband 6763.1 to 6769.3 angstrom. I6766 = 86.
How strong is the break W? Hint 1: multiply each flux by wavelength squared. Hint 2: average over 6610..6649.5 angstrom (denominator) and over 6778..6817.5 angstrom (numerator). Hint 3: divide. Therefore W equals 1.03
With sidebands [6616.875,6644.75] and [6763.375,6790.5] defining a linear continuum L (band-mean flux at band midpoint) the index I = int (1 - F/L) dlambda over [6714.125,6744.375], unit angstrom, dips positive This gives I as 0.2 angstrom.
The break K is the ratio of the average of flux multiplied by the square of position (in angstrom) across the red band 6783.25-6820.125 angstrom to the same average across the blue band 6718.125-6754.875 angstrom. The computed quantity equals 1.01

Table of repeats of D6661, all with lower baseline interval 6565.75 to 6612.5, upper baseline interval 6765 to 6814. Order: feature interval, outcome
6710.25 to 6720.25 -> 0.027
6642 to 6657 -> -0.026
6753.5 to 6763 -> -0.021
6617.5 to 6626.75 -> -0.027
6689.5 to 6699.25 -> 0.001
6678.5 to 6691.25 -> -0.027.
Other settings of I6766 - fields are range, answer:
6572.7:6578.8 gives 87.7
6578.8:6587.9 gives 88.9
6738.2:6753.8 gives 85.5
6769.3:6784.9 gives 86.6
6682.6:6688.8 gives 89.5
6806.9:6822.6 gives 85.3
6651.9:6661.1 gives 89.9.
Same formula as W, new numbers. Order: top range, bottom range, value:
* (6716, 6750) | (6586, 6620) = 1.02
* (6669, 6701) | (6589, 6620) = 1.02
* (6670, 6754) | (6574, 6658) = 1.01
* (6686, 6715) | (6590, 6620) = 1.03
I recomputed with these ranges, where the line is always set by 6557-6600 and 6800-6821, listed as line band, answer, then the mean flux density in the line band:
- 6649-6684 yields -1.1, 88.1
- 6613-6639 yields -0.9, 88.2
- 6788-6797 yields 0.0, 86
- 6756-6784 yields -0.4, 86.9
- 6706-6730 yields -0.1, 85.8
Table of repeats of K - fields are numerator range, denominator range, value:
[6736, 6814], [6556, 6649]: 1.05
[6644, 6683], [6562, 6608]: 1.05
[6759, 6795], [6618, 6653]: 1.02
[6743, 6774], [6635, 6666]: 1.01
